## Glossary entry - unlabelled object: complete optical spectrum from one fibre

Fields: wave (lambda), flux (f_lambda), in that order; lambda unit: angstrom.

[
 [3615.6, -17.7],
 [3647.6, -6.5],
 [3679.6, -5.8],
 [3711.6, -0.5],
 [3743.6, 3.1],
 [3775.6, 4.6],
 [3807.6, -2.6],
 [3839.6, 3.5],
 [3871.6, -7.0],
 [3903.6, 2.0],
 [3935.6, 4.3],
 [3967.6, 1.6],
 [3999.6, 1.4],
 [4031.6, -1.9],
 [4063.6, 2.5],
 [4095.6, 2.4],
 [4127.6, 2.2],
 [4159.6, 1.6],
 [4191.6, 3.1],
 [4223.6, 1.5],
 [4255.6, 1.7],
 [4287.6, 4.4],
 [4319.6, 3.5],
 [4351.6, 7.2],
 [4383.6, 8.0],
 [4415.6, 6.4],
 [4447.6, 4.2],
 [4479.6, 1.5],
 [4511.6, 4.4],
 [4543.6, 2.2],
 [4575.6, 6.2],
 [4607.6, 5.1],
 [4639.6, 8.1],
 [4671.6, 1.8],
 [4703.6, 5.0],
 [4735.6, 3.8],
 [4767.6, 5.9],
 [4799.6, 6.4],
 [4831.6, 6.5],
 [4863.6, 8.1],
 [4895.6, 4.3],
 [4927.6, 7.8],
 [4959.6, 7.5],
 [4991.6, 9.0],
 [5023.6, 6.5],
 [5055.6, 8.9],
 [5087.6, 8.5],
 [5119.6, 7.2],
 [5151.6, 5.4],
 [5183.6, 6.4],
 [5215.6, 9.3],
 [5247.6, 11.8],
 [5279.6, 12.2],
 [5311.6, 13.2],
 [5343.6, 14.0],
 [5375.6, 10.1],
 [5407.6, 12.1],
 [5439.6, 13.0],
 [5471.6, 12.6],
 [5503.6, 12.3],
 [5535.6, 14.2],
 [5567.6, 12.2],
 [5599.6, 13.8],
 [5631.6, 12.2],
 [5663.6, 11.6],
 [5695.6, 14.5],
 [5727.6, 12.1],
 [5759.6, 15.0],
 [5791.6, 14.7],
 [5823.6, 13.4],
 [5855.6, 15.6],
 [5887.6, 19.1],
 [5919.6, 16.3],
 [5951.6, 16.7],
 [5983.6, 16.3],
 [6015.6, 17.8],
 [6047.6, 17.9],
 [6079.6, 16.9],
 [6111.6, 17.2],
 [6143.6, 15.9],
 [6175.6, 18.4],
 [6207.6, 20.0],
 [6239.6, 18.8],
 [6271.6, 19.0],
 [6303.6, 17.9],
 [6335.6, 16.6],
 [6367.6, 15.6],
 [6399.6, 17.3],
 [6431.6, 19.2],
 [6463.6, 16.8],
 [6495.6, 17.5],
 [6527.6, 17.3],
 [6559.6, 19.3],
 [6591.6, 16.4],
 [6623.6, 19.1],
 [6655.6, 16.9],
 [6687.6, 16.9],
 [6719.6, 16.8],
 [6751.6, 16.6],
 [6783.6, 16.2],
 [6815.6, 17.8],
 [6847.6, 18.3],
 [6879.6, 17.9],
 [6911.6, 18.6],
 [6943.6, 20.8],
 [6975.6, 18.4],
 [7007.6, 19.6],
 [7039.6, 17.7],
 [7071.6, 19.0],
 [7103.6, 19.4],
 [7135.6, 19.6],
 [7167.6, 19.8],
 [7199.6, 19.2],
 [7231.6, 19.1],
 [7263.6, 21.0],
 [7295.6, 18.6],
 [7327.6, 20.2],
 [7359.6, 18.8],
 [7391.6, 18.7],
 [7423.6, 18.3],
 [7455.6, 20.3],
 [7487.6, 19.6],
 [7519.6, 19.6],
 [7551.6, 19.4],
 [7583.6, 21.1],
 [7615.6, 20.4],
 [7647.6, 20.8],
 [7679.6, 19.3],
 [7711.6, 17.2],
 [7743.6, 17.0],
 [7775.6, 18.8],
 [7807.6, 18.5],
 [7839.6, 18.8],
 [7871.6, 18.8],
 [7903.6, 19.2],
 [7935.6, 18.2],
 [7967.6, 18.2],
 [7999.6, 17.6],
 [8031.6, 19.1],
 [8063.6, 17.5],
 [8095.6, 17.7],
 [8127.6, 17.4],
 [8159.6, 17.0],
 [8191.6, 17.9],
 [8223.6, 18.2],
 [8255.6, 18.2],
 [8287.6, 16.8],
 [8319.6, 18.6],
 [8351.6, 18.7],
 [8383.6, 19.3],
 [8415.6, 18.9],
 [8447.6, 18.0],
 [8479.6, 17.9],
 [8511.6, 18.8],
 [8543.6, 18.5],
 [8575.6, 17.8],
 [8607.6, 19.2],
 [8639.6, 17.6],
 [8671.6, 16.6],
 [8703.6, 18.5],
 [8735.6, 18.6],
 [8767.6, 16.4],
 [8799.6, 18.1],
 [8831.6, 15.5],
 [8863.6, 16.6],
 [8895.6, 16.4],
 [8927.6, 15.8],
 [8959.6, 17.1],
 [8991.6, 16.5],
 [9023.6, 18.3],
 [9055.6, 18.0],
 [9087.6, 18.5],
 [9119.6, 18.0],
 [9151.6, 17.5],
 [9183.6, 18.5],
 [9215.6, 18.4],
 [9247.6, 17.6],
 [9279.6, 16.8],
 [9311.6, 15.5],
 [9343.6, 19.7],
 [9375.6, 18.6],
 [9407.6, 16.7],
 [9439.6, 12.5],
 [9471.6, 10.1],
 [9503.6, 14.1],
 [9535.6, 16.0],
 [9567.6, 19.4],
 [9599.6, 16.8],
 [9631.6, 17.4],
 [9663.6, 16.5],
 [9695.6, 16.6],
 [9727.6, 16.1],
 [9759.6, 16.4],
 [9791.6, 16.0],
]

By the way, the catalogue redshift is 0.307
